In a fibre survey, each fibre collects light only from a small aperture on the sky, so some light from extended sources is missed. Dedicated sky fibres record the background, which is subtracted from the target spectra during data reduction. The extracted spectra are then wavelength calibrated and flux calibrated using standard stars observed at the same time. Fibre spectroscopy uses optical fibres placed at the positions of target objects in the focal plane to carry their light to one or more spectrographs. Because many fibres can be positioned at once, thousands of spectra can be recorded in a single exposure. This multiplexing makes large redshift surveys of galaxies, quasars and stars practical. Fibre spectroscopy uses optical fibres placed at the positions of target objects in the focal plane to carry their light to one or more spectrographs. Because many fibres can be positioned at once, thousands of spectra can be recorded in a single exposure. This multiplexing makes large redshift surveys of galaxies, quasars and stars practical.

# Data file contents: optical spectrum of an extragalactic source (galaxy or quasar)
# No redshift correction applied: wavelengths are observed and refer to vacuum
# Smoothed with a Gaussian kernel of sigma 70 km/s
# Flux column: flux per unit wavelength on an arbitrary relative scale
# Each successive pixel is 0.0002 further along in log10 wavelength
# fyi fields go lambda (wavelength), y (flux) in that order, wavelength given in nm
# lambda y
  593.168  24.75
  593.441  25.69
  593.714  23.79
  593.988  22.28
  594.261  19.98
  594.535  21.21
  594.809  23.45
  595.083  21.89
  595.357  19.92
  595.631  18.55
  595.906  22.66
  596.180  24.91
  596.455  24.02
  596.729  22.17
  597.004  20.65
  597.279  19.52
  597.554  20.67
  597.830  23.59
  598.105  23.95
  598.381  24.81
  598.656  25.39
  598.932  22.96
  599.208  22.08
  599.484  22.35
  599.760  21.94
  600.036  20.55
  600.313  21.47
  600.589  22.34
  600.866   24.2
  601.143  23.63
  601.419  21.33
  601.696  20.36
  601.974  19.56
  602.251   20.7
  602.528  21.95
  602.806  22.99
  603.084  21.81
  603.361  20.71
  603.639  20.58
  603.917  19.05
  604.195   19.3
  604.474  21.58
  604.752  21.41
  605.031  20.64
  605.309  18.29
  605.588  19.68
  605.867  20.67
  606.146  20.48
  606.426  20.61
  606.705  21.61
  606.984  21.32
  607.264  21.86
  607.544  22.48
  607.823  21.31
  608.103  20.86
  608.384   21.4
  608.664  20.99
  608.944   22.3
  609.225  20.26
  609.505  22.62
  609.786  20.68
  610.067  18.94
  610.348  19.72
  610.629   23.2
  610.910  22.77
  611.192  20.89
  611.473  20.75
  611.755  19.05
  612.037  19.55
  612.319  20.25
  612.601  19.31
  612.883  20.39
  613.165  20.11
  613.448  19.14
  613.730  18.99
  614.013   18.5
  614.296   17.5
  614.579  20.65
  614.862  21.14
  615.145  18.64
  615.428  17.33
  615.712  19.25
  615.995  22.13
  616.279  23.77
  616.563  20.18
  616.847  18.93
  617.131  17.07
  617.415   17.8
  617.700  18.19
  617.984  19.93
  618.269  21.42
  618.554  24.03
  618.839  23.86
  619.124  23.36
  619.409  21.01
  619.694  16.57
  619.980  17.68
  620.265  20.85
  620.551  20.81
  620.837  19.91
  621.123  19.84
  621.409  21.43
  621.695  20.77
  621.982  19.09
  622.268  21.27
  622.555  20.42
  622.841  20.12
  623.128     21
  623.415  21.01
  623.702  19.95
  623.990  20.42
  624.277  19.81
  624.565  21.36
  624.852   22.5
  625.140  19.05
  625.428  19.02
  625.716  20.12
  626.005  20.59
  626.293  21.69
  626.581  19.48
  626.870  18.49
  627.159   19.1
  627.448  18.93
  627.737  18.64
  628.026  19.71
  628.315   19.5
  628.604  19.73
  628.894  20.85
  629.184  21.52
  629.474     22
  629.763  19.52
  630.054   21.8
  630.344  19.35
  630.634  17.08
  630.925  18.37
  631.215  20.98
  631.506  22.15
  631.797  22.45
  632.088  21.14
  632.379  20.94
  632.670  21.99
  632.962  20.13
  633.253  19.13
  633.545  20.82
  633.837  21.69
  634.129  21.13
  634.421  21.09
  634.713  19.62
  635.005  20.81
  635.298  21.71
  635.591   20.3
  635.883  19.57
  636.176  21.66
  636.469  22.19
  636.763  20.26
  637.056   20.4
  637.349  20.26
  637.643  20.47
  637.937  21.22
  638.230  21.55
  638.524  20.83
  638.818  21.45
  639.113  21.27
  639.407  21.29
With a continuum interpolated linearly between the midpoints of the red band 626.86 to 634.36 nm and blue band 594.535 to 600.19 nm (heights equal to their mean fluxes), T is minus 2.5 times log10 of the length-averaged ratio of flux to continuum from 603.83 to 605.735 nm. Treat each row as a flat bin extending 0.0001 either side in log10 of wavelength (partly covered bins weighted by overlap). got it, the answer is 0.09 mag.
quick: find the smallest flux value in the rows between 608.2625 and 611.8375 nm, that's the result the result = 18.94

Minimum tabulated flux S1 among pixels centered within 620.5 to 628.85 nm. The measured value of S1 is 18.49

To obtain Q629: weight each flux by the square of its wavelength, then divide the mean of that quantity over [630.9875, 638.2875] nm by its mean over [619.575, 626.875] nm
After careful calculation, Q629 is 1.08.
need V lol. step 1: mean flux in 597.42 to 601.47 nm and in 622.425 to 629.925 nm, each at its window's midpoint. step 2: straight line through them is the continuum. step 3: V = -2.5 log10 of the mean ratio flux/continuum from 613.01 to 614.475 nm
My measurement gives 0.13 mag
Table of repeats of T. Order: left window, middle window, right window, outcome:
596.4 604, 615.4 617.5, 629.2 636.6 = 0.086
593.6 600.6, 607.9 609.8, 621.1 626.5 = 0.005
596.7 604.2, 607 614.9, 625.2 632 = 0.032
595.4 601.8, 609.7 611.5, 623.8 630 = 0.019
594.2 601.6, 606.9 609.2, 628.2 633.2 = 0.011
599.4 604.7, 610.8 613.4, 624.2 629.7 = 0.032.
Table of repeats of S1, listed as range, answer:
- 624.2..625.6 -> 19.02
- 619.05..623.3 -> 16.57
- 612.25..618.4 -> 17.07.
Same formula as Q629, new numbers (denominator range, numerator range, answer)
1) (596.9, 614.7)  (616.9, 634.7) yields 1.03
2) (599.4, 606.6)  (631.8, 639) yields 1.10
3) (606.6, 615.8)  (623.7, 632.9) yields 1.05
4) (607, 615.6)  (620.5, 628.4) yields 1.03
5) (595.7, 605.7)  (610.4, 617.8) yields 0.95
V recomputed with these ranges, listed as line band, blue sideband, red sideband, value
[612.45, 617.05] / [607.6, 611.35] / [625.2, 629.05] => 0.06 mag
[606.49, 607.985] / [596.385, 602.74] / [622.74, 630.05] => 0.00 mag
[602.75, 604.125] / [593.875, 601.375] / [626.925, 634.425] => 0.06 mag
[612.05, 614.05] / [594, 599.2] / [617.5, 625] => 0.08 mag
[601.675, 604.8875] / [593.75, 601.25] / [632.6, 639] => 0.06 mag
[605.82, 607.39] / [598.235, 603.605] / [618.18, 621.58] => 0.03 mag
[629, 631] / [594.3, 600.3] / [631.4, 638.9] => 0.06 mag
